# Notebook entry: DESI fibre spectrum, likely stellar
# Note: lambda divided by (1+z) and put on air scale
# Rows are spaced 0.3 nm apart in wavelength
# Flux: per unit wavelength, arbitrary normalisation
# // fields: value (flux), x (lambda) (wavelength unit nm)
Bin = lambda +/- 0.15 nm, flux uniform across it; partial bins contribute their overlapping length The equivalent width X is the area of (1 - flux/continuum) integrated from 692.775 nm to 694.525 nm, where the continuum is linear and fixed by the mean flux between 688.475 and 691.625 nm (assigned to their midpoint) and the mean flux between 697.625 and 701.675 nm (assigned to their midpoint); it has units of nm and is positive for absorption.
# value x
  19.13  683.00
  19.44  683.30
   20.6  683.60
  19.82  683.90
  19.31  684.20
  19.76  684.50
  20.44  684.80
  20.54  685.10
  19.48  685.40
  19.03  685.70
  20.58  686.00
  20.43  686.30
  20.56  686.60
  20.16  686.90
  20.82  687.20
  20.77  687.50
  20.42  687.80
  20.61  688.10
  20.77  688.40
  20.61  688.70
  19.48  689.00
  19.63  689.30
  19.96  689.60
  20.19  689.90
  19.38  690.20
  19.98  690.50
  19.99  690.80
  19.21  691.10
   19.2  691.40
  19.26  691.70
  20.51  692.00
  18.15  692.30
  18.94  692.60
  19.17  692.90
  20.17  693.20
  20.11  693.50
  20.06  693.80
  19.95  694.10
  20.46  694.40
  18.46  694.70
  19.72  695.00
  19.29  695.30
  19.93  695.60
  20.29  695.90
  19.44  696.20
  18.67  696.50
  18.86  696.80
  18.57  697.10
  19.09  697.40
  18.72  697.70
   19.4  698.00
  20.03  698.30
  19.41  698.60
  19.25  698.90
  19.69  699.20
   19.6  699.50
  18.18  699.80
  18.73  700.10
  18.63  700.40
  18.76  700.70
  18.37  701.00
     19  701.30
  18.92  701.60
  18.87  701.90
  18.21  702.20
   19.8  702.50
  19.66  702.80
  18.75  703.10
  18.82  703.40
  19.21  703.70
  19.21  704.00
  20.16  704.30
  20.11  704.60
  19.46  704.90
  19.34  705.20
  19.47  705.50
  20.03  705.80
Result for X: -0.04 nm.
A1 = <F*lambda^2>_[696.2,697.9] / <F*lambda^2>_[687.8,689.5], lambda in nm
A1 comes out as 1.0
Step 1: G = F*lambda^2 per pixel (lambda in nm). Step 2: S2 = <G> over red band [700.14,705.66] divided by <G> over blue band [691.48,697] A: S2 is 1.01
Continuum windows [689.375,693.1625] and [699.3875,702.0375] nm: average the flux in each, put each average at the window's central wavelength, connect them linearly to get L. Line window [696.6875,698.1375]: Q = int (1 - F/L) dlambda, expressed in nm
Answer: 0.01 nm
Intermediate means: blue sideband 19.5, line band 18.9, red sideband 18.8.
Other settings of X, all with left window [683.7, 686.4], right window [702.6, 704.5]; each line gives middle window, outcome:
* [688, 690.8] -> -0.04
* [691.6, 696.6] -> 0.02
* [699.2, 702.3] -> 0.10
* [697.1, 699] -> 0.02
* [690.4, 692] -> 0.01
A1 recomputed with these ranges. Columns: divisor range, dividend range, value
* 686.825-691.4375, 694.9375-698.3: 0.98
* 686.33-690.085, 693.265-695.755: 0.99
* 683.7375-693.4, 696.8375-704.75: 0.99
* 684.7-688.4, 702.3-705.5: 1.00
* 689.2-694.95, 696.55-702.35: 0.99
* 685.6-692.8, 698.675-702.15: 0.98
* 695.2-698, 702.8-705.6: 1.03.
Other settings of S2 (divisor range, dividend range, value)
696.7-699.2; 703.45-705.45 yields 1.04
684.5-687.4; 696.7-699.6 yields 0.99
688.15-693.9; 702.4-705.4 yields 1.02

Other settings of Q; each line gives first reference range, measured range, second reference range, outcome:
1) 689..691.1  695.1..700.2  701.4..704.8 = 0.06 nm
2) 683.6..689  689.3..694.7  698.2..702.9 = 0.03 nm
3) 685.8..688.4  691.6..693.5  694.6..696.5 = 0.04 nm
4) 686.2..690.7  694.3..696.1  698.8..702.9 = -0.01 nm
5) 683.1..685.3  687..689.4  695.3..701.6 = -0.08 nm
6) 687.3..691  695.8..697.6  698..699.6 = 0.05 nm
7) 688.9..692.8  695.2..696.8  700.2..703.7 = -0.02 nm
